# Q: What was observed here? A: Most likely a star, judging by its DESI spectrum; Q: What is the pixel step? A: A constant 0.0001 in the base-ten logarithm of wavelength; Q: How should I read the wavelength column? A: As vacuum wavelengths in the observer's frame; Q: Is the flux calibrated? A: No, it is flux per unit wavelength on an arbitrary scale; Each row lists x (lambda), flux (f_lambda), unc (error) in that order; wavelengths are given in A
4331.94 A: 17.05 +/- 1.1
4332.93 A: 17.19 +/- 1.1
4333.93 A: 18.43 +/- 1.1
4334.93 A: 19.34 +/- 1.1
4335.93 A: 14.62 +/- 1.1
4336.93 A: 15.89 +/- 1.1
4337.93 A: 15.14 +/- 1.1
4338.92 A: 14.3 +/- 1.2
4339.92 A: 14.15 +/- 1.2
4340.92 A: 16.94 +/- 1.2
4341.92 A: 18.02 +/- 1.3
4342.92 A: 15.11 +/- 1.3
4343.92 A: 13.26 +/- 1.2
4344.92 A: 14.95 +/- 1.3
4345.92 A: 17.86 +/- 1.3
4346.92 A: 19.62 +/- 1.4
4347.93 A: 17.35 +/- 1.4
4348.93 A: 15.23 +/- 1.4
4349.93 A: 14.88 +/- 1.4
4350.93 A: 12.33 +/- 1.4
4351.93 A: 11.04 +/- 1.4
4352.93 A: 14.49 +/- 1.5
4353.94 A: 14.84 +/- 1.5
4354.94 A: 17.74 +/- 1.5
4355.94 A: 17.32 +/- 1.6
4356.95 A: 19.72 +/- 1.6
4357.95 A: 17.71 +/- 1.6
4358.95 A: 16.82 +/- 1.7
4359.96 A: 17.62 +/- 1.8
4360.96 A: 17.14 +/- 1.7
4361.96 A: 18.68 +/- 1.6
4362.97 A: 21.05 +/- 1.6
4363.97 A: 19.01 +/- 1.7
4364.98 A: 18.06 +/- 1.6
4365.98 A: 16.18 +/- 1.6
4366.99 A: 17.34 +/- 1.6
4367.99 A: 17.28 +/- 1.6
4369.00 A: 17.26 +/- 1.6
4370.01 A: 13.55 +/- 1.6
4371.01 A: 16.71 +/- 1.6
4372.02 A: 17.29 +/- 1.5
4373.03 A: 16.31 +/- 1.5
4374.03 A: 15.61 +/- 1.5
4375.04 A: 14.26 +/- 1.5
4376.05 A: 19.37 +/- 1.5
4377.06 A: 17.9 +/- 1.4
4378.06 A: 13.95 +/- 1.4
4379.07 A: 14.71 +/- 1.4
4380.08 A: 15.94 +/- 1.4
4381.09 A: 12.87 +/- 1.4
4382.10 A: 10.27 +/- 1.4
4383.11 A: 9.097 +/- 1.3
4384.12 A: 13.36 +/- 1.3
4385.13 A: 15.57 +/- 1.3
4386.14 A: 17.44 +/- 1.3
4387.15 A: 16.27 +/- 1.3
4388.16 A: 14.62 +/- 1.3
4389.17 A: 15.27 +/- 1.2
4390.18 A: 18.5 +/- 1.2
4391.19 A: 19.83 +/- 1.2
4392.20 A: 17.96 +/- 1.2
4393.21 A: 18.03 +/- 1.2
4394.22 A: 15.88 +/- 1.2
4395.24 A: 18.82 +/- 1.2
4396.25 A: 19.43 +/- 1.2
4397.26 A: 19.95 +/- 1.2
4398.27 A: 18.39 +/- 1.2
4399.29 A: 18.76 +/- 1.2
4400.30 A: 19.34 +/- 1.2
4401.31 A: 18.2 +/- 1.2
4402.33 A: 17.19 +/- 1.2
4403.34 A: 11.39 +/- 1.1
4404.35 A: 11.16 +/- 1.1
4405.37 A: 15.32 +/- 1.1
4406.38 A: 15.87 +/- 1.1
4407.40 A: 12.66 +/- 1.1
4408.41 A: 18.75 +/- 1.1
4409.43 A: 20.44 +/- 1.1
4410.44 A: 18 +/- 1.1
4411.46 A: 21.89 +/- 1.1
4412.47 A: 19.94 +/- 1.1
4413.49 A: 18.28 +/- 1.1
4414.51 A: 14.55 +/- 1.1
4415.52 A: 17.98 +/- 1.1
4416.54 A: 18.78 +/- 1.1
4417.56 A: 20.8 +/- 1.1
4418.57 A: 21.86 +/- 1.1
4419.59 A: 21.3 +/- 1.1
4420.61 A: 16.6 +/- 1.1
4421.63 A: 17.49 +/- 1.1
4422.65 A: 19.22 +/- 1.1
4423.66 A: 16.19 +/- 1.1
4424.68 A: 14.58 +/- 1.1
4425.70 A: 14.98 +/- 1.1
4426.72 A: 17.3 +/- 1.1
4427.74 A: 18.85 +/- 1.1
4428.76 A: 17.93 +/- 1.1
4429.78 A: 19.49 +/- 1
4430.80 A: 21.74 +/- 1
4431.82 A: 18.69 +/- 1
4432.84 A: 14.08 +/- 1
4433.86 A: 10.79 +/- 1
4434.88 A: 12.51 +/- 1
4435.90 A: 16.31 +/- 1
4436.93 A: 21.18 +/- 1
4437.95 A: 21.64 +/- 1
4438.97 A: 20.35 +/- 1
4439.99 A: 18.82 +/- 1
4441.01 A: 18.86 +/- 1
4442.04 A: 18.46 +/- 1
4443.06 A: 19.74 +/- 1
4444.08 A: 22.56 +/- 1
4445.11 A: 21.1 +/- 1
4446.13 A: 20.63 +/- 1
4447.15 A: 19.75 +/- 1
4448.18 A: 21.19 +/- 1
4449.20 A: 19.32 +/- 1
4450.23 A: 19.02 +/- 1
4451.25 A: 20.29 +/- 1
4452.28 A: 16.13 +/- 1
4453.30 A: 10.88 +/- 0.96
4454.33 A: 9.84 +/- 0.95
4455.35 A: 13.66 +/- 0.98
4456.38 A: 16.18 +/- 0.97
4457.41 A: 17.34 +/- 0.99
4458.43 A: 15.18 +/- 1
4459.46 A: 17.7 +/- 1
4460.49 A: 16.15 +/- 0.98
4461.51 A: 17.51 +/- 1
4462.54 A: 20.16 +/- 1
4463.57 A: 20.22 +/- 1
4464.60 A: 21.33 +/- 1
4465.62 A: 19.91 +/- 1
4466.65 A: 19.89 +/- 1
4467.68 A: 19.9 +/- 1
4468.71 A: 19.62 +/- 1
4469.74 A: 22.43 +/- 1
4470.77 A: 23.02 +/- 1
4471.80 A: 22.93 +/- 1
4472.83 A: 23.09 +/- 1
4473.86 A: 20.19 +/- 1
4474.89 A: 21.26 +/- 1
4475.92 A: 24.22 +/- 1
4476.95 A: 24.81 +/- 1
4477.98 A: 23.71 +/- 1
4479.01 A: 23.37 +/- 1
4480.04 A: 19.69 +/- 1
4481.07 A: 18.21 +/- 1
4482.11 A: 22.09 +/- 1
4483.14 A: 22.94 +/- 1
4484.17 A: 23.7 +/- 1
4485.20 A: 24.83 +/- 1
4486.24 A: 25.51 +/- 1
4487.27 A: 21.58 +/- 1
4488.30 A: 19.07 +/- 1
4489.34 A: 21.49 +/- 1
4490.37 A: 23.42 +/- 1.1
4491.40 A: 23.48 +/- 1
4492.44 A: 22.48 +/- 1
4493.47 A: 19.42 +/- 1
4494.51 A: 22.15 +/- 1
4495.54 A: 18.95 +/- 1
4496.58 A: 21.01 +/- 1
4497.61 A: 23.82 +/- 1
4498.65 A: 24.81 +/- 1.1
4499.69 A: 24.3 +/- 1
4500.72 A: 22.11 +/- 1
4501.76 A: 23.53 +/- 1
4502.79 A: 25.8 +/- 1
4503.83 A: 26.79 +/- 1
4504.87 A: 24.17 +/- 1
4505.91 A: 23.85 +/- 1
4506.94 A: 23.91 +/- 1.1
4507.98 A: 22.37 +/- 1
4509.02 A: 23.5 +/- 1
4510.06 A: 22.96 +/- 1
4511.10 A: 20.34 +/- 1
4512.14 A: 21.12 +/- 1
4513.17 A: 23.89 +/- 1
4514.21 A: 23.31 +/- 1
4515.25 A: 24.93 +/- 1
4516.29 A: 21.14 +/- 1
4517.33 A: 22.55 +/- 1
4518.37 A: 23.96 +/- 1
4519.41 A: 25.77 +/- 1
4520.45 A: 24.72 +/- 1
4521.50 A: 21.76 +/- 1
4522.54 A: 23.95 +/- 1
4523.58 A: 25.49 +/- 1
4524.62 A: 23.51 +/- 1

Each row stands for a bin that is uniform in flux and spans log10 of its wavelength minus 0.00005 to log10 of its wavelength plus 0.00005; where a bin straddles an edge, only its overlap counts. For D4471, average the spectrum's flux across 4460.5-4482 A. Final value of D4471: 21.2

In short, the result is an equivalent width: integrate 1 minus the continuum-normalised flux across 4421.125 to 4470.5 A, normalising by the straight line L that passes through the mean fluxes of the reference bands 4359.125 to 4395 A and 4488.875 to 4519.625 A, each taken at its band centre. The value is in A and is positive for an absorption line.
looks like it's 4.6 A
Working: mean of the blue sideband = 16.3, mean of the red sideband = 23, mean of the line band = 18.1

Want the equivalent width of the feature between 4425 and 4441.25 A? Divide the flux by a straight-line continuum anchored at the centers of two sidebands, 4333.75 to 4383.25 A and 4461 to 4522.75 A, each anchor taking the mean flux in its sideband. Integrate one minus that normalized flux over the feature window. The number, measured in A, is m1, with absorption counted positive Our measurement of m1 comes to 1.7 A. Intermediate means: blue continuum 16.1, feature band 17.7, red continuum 22.4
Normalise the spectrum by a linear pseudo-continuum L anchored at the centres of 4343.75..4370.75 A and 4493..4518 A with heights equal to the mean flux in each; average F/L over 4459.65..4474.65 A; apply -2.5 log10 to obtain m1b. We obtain 0.05 mag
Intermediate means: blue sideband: 16.6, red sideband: 23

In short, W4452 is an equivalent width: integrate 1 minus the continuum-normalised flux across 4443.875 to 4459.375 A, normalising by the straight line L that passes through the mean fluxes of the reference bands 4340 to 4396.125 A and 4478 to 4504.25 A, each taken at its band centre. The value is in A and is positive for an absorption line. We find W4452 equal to 2.3 A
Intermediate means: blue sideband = 16.3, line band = 17.4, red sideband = 22.6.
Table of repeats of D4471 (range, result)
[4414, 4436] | 17.4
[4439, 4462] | 17.8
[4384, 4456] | 17.7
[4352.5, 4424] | 17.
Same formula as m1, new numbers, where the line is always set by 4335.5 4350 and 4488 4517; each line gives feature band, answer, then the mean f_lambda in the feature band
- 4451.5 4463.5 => 2.9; 15.8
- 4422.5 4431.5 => 0.8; 17.8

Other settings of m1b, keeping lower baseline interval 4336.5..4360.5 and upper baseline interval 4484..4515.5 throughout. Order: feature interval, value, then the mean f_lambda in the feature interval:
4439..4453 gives 0.05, 19.6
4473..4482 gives 0.00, 22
